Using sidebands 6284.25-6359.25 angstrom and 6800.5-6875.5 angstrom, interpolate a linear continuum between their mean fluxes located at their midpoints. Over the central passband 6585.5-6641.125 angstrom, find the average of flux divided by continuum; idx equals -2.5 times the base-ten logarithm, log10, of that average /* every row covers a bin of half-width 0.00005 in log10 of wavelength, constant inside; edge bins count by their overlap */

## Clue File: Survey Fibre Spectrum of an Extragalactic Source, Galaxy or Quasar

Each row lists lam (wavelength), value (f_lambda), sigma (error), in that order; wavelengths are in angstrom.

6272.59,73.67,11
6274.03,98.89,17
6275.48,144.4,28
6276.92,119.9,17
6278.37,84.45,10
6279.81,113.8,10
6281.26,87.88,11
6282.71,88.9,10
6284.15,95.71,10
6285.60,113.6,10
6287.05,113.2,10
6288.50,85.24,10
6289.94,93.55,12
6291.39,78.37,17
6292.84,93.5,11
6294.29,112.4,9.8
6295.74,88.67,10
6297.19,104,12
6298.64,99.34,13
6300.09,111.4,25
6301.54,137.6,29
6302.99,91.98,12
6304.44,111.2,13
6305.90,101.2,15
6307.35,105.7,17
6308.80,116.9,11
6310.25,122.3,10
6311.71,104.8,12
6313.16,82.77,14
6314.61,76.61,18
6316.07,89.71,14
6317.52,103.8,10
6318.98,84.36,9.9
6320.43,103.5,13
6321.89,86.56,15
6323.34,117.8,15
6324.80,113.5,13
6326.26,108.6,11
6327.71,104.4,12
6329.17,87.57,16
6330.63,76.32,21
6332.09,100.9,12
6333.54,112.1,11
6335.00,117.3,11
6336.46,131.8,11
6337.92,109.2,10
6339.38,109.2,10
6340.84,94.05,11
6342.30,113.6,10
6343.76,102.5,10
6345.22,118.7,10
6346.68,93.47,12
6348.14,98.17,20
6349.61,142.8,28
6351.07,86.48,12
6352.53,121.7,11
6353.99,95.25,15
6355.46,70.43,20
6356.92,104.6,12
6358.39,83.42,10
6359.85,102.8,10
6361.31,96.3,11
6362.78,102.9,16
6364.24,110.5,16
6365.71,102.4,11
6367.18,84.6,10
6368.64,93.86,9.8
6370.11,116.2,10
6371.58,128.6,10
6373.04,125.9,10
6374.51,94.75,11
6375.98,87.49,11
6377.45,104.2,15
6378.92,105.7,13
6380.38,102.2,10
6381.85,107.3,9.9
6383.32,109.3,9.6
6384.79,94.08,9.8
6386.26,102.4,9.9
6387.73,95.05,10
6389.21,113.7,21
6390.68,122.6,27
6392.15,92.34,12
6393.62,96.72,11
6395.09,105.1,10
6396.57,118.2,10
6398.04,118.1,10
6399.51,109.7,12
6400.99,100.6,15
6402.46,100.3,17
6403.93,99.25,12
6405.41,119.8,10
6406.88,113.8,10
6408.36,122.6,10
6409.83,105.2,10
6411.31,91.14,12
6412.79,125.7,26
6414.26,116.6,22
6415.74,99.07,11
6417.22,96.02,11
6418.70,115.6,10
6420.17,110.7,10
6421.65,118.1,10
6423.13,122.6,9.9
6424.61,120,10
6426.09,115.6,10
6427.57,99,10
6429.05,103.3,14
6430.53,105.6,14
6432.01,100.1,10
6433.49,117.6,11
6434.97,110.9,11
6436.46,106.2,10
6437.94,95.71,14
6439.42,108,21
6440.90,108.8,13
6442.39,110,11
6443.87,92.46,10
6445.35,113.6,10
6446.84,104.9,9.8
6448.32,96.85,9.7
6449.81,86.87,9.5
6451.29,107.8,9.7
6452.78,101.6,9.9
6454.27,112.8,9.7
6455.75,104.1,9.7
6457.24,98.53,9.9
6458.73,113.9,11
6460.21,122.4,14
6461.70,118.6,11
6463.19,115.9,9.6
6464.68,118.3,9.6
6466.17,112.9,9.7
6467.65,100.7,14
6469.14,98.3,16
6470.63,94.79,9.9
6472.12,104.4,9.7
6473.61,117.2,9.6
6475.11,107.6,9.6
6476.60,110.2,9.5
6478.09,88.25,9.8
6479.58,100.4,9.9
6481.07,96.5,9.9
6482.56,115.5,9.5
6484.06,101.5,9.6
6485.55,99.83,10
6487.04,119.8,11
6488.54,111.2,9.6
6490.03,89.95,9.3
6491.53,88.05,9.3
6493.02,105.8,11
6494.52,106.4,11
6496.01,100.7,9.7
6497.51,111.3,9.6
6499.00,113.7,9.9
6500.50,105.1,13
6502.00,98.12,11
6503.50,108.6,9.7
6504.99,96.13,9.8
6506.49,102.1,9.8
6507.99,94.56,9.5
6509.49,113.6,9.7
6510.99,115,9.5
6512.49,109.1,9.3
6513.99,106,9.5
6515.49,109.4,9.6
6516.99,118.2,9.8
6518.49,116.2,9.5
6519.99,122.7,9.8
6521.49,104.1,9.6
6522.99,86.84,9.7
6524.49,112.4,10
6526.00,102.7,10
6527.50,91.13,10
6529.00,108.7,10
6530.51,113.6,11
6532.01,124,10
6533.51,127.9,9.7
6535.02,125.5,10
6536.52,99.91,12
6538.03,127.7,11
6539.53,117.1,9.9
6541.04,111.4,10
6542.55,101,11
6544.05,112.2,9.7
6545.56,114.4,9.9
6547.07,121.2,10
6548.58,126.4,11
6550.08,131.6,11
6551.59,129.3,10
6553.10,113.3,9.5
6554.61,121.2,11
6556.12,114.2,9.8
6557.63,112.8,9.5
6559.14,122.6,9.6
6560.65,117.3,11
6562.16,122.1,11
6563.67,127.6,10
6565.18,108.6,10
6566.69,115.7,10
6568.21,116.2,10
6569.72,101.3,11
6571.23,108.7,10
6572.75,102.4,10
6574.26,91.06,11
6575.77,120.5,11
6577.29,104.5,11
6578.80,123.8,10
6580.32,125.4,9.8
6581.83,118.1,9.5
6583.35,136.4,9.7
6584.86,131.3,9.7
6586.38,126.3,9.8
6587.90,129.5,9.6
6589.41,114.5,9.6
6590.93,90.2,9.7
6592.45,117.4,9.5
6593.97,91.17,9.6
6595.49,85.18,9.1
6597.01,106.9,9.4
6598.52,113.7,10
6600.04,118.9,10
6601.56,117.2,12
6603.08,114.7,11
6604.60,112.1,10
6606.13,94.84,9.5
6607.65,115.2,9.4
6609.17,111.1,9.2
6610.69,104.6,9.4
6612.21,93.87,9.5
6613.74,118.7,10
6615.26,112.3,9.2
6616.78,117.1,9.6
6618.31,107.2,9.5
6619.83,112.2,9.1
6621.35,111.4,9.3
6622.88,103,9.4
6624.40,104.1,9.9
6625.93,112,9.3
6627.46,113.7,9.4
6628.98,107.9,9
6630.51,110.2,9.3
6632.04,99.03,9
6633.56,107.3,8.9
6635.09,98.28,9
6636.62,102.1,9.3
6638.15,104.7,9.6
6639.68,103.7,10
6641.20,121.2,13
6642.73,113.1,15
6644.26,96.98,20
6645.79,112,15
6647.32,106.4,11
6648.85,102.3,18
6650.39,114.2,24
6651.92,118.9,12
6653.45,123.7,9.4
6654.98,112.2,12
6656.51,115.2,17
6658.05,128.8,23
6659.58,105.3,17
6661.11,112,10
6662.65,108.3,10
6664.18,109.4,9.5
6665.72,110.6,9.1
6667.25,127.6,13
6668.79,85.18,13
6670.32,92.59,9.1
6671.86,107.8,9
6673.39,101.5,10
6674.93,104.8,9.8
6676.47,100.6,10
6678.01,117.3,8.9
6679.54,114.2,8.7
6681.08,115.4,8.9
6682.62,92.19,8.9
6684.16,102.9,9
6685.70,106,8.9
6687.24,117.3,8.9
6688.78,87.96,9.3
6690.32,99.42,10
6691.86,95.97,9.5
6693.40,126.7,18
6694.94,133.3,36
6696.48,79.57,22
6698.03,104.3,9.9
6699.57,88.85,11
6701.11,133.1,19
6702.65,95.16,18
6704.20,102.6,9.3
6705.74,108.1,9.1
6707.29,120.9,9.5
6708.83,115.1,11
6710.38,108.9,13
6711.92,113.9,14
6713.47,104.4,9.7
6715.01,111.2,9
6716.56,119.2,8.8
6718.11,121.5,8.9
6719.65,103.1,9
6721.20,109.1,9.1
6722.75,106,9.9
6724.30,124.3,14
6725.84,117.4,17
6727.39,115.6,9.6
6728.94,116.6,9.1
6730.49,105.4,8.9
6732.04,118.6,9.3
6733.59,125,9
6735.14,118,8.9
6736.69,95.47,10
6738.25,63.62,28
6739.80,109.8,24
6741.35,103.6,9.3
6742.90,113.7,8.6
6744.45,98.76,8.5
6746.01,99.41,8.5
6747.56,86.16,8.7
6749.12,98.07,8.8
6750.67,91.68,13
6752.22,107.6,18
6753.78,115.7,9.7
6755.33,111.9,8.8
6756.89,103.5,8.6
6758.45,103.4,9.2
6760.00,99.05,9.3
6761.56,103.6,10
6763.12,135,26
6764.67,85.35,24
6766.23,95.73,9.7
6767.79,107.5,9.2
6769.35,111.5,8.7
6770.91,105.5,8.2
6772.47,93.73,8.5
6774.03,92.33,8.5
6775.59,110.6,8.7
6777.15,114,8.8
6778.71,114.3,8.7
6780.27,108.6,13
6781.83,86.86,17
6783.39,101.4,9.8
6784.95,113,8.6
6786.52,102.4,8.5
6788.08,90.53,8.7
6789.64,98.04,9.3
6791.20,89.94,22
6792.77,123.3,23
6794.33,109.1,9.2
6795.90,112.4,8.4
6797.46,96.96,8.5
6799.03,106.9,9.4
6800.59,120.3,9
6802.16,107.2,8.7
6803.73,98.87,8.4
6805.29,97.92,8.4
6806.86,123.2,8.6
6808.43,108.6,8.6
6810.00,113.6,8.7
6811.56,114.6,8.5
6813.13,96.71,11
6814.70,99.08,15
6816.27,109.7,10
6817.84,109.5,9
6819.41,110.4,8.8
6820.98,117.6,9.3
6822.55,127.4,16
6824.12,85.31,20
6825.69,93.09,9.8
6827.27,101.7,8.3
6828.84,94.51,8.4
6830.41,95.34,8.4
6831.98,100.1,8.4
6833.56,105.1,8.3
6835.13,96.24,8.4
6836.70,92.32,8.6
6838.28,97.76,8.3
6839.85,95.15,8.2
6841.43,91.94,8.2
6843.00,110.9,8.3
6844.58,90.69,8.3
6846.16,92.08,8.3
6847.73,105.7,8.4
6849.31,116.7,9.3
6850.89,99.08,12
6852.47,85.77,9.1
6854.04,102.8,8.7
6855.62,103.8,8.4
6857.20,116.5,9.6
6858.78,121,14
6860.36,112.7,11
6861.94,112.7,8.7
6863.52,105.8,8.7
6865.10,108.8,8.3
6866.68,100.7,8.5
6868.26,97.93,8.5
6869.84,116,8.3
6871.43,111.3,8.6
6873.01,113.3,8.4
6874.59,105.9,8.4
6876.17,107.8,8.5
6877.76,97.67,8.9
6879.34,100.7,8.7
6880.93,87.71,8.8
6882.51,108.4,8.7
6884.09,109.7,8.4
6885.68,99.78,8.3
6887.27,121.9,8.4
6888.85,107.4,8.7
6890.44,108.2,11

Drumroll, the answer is -0.05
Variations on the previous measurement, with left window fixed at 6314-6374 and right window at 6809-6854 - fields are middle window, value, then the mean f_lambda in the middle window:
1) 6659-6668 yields -0.103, 112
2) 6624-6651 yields -0.051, 107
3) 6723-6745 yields -0.072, 109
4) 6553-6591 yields -0.140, 117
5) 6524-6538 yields -0.101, 113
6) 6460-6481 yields -0.046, 107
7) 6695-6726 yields -0.079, 110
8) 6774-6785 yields -0.038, 106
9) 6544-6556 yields -0.183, 121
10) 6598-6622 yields -0.087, 111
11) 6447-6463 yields -0.040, 107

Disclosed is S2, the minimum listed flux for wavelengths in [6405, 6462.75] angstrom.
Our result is 86.87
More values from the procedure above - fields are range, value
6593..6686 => 85.18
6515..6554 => 86.84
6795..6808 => 96.96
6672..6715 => 79.57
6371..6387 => 87.49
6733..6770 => 63.62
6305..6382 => 70.43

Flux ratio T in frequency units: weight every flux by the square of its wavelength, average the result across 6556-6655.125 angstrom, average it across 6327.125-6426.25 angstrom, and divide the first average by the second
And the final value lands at 1.13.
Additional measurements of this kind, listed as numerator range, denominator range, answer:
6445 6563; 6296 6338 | 1.12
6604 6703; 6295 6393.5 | 1.15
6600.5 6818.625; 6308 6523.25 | 1.11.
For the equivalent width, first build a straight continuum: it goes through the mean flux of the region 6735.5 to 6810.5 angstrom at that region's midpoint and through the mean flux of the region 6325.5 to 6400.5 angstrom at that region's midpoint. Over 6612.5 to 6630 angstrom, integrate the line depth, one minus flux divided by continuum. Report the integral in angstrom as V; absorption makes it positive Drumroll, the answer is -1.1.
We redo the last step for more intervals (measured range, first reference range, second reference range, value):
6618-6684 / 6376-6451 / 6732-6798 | -2.38 angstrom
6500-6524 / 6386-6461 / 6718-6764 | 0.18 angstrom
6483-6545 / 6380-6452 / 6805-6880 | -0.93 angstrom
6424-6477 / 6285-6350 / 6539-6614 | 0.84 angstrom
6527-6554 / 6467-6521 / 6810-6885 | -2.94 angstrom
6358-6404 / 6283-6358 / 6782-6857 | -0.69 angstrom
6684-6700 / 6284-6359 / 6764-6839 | -0.10 angstrom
